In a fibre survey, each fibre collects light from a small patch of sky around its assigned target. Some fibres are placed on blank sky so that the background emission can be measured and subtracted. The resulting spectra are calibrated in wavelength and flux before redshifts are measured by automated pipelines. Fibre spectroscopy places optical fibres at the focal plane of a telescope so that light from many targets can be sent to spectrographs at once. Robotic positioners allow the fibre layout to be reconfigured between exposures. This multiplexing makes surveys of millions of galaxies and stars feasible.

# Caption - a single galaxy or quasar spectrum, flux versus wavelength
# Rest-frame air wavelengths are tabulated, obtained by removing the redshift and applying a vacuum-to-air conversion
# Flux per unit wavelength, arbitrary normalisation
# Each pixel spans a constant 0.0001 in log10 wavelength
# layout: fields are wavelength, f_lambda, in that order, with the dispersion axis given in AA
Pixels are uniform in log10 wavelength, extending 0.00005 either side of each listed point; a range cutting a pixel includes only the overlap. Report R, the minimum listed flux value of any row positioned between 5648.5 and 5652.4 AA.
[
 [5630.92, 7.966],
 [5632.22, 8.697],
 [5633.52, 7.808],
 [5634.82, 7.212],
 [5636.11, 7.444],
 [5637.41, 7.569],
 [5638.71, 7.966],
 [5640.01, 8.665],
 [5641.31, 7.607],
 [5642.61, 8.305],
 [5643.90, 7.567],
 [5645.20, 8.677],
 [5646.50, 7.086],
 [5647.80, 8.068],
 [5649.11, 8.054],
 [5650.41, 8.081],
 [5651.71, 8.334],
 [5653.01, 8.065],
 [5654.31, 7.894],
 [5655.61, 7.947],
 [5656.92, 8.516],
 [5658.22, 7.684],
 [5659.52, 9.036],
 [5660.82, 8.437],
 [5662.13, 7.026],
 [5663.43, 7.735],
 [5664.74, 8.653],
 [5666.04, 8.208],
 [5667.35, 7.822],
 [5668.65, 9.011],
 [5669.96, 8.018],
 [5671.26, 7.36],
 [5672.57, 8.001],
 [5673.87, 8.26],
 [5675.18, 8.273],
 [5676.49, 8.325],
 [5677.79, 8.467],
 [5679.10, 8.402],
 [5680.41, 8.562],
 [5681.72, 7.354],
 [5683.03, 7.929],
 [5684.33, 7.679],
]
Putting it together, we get 8.054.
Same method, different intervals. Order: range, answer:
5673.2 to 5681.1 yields 8.26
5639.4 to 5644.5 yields 7.567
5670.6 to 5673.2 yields 7.36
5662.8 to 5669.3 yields 7.735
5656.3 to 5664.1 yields 7.026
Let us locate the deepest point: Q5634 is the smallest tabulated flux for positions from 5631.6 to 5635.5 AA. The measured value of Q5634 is 7.212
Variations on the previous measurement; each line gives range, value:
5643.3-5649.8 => 7.086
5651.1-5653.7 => 8.065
